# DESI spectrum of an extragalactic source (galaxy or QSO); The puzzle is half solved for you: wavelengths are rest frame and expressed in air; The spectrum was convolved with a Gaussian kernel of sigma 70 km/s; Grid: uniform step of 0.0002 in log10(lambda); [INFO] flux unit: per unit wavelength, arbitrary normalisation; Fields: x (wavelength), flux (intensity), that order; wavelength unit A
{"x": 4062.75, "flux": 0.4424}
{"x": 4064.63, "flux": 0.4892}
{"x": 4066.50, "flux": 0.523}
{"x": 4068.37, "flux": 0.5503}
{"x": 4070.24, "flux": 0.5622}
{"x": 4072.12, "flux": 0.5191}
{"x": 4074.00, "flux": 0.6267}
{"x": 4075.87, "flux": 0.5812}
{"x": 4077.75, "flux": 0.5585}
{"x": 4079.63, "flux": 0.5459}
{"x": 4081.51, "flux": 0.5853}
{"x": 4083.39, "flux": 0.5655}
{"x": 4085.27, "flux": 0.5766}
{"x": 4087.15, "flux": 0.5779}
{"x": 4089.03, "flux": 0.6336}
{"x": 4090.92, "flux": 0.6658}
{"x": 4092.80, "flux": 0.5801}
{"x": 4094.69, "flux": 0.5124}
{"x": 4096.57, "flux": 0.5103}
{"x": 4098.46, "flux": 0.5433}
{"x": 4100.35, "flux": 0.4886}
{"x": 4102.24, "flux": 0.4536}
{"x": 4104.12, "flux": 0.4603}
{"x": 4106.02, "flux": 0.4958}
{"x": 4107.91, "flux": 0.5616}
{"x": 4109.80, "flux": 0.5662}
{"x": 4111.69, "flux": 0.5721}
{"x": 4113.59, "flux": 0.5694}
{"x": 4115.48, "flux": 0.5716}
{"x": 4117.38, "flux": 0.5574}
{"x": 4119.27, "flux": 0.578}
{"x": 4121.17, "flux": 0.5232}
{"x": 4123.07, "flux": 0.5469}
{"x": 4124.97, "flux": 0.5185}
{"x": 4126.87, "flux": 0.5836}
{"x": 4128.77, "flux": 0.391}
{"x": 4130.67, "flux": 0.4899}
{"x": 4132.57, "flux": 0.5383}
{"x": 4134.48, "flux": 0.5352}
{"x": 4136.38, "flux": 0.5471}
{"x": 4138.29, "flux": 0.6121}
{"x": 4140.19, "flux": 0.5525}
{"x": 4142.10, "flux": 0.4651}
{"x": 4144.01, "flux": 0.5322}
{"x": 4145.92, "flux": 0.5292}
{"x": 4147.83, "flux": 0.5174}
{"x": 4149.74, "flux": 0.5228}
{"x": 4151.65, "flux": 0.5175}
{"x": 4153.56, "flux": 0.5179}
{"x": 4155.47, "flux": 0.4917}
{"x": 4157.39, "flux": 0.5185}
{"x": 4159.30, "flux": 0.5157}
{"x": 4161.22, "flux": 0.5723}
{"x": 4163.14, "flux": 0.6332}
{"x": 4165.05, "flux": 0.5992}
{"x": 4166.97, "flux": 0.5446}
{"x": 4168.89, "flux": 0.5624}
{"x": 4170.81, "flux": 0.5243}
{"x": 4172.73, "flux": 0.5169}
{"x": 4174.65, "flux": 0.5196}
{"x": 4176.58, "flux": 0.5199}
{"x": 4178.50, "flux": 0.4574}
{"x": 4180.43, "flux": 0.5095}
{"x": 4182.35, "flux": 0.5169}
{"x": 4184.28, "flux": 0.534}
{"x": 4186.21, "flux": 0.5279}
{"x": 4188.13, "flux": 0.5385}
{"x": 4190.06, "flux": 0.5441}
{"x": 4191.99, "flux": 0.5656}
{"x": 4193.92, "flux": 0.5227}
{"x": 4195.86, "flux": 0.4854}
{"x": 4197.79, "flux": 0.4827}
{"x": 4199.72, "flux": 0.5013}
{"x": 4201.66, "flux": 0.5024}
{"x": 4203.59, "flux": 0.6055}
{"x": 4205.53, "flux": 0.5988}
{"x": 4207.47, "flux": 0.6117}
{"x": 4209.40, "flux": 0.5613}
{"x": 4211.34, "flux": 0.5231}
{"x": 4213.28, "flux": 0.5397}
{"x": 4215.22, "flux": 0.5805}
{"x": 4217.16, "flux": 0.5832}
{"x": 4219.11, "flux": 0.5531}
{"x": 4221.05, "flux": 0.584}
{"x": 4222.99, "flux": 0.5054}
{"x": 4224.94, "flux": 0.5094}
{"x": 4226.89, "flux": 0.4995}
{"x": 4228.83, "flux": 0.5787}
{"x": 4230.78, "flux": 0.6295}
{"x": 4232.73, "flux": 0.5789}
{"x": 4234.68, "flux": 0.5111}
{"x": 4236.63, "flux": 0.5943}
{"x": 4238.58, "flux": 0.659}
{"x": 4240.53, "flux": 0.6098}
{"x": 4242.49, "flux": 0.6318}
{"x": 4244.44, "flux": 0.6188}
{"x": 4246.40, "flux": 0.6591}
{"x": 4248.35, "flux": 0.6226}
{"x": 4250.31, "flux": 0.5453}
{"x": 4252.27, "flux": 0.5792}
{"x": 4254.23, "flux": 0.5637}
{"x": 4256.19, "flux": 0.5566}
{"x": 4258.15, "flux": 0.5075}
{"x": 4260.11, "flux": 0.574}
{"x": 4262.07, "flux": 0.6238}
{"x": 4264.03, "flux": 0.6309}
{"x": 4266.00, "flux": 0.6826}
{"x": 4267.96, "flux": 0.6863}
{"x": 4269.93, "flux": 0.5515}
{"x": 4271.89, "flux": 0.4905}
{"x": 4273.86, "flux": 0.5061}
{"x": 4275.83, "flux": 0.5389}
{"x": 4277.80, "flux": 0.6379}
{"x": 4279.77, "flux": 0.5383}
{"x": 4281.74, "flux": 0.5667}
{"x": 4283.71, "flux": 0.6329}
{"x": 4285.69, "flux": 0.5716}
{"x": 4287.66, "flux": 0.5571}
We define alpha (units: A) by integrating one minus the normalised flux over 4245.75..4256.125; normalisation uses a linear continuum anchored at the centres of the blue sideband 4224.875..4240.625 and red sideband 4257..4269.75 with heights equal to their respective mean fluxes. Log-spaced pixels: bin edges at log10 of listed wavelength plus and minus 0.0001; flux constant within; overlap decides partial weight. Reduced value 0.16 A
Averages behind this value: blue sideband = 0.576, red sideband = 0.613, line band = 0.589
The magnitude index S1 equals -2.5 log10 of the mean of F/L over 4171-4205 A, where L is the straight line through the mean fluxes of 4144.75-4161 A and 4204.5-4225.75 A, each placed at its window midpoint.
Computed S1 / 0.04 mag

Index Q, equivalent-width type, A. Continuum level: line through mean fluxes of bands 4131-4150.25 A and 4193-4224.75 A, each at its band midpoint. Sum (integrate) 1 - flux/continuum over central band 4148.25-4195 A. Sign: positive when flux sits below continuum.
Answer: 0.6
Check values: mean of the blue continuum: 0.534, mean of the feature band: 0.533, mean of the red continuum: 0.545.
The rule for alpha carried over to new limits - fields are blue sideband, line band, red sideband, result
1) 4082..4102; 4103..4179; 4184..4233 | 3.00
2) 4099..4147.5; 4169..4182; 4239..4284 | 0.95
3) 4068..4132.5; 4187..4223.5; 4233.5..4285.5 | 1.75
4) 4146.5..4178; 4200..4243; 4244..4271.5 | 0.41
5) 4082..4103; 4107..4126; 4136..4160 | -0.46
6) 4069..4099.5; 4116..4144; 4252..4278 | 2.00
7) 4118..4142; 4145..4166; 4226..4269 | 0.28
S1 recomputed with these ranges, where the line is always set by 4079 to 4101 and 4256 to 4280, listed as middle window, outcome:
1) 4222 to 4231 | 0.08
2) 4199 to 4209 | 0.02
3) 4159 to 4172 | 0.01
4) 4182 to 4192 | 0.07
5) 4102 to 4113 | 0.09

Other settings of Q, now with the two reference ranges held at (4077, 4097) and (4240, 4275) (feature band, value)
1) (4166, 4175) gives 0.7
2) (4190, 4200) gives 1.2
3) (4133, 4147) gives 1.0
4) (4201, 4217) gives 0.5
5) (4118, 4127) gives 0.5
